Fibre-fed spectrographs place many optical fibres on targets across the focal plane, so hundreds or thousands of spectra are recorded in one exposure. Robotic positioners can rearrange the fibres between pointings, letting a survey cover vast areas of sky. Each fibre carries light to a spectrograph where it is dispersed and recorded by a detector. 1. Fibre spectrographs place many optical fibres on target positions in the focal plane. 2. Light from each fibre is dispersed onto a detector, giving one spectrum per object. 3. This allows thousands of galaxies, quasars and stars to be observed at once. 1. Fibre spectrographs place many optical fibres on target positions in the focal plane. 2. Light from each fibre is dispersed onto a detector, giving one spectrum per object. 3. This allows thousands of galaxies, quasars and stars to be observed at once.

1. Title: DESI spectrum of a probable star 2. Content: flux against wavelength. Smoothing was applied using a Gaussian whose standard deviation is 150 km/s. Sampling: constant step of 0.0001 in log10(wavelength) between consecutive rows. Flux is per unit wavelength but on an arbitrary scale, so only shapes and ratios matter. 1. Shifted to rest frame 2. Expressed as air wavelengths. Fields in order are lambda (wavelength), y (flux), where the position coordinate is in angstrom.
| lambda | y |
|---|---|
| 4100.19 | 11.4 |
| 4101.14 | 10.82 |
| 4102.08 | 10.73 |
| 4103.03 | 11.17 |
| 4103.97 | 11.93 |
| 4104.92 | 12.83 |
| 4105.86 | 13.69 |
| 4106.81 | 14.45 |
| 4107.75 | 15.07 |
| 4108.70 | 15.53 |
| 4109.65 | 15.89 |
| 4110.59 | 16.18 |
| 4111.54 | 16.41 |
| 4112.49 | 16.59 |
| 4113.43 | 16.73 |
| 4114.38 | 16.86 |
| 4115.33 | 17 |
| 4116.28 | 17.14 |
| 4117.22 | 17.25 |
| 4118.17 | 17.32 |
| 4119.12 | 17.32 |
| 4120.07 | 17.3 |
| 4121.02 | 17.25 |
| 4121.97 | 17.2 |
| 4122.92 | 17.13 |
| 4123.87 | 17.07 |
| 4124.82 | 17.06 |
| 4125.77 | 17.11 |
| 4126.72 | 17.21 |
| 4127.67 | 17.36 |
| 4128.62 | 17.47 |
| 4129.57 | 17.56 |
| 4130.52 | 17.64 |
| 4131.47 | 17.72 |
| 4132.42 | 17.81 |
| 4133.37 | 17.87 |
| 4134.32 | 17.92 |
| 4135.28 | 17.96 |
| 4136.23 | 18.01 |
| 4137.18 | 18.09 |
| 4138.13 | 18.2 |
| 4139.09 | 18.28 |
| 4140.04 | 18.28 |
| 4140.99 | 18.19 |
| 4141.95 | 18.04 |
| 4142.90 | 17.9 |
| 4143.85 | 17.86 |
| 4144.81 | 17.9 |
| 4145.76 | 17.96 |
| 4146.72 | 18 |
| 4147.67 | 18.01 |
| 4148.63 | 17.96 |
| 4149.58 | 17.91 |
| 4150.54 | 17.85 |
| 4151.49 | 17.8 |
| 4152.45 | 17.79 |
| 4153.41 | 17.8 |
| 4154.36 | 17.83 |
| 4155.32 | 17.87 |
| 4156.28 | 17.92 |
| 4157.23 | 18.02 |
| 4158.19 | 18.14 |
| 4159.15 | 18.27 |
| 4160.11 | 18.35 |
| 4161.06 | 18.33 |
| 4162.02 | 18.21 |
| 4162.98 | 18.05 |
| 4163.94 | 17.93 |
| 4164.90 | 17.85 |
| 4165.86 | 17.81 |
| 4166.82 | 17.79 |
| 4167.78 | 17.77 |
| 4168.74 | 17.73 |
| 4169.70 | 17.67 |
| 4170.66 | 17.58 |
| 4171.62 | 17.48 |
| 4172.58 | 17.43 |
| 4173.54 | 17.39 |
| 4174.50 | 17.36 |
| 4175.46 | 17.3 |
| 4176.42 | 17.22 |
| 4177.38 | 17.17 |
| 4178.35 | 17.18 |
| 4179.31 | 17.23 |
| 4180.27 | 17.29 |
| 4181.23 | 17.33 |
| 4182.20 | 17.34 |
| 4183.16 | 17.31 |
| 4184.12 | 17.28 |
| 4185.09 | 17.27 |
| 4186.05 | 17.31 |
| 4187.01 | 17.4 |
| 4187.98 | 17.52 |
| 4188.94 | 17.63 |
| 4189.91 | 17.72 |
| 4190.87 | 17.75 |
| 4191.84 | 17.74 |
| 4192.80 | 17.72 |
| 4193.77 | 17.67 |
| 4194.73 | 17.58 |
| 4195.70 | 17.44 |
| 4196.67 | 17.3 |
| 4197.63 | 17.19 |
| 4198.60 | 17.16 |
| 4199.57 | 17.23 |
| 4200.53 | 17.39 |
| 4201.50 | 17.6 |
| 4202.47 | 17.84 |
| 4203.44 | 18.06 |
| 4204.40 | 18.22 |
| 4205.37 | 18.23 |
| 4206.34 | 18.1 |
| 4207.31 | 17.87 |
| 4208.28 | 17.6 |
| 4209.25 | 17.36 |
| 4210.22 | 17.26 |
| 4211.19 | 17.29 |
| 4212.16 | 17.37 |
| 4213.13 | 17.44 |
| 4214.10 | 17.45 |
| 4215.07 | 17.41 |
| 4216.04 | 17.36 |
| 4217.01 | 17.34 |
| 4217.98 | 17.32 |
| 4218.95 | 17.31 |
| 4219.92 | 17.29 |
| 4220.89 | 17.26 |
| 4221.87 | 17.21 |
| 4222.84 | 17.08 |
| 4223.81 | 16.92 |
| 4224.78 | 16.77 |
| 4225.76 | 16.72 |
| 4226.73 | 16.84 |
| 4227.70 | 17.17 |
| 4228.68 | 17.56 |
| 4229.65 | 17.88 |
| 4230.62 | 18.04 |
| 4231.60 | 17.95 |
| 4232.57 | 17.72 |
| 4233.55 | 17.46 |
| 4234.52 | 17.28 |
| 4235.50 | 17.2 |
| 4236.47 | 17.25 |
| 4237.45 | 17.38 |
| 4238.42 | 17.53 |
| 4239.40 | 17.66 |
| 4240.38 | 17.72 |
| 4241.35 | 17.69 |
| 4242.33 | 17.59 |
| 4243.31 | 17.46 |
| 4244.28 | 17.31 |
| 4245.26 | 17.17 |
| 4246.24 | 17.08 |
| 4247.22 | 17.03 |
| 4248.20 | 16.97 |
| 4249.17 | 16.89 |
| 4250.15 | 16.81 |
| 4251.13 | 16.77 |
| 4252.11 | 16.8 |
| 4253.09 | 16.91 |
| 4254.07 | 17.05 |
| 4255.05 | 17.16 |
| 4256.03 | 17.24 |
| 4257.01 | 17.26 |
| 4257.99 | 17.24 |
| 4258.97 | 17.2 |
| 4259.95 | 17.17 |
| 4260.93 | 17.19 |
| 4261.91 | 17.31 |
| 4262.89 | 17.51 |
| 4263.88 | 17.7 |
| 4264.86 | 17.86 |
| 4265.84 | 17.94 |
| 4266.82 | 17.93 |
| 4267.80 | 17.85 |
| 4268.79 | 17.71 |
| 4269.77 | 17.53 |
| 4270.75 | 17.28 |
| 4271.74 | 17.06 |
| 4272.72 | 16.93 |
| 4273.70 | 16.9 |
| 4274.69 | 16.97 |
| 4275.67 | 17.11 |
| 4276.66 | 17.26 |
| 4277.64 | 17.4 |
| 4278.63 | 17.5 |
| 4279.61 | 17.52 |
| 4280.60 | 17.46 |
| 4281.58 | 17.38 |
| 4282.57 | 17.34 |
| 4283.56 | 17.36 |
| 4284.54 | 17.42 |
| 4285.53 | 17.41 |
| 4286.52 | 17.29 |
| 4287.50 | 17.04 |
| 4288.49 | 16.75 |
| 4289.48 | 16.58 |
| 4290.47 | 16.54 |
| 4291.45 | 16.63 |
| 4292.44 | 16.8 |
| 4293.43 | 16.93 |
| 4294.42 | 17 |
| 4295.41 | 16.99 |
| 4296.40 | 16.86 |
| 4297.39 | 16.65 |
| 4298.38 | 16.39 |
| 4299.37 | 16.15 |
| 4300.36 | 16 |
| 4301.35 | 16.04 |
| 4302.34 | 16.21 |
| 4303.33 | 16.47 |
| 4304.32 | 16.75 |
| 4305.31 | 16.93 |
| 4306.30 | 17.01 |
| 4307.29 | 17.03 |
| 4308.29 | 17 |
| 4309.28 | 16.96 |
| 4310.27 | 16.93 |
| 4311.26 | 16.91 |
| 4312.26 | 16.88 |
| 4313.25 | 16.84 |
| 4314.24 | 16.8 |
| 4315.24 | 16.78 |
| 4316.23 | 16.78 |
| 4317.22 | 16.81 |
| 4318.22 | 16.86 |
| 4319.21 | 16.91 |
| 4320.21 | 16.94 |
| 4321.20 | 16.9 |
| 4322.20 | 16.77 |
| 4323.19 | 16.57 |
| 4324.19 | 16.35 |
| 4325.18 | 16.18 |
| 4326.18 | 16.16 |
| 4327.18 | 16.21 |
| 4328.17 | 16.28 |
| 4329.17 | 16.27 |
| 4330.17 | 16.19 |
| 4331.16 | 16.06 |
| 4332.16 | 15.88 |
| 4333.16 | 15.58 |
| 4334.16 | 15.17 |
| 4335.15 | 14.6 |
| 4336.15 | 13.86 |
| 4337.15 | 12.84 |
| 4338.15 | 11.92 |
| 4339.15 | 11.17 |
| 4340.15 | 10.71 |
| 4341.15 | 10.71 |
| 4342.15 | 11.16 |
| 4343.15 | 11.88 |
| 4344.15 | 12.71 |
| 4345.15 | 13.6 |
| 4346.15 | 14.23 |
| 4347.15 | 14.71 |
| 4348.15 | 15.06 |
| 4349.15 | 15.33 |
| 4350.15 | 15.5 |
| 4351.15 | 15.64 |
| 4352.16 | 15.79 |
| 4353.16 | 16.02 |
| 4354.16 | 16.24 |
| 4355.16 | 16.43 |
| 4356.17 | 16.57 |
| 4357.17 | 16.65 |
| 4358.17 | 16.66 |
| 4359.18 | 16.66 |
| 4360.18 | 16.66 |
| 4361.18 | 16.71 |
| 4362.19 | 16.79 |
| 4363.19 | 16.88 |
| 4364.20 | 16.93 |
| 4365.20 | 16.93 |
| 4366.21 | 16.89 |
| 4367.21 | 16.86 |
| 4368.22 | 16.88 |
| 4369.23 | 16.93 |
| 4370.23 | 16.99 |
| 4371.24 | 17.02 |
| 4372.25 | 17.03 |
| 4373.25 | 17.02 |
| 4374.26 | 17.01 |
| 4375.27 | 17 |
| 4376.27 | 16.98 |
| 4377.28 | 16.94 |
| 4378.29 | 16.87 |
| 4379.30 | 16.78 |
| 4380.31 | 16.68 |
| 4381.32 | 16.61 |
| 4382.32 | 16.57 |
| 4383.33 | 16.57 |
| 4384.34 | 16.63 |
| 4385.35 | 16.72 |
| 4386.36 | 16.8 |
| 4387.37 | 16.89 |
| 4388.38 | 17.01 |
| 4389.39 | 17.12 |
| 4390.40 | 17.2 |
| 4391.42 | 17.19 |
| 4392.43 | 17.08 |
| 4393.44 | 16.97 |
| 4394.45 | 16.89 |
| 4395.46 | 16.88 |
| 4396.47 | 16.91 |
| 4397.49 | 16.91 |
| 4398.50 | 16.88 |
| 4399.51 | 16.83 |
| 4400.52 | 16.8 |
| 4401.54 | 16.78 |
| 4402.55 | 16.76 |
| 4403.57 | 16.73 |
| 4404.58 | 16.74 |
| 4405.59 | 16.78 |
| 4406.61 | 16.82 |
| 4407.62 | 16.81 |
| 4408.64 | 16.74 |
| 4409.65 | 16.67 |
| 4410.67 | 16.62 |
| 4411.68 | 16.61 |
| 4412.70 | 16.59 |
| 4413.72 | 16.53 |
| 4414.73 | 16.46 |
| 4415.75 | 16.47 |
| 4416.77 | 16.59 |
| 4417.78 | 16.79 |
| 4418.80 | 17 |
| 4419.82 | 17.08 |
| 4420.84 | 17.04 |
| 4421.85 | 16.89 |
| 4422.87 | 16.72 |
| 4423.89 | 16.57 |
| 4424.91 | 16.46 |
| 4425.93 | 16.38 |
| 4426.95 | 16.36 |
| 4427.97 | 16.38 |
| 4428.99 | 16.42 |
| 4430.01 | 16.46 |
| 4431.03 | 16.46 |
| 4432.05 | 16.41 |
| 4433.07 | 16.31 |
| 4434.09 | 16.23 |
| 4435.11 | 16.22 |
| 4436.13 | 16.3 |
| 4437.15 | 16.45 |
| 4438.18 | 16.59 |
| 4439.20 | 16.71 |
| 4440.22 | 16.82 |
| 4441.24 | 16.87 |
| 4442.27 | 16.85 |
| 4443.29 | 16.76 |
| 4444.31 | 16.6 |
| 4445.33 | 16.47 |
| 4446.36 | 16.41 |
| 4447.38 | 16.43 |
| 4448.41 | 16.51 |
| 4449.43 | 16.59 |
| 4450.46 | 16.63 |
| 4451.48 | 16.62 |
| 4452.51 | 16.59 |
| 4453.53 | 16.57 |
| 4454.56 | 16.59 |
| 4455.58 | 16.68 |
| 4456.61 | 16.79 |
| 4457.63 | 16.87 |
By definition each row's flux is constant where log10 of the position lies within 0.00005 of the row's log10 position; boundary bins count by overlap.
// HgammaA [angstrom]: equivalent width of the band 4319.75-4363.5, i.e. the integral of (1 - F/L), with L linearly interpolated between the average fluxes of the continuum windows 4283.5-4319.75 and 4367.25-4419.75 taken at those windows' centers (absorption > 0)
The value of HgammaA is 4.3 angstrom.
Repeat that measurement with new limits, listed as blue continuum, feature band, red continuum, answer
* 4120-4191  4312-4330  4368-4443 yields 0.5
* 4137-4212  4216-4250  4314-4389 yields -0.4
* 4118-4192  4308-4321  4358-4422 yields 0.2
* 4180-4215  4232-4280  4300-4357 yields -2.0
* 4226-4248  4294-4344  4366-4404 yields 4.1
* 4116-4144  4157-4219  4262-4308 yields -0.6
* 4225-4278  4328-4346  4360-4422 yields 3.6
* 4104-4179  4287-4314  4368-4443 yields 0.4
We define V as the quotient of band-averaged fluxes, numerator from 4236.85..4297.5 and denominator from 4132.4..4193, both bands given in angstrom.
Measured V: 0.97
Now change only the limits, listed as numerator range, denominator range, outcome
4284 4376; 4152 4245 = 0.91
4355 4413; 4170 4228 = 0.97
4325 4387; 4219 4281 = 0.91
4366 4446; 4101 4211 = 0.97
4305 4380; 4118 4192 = 0.90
